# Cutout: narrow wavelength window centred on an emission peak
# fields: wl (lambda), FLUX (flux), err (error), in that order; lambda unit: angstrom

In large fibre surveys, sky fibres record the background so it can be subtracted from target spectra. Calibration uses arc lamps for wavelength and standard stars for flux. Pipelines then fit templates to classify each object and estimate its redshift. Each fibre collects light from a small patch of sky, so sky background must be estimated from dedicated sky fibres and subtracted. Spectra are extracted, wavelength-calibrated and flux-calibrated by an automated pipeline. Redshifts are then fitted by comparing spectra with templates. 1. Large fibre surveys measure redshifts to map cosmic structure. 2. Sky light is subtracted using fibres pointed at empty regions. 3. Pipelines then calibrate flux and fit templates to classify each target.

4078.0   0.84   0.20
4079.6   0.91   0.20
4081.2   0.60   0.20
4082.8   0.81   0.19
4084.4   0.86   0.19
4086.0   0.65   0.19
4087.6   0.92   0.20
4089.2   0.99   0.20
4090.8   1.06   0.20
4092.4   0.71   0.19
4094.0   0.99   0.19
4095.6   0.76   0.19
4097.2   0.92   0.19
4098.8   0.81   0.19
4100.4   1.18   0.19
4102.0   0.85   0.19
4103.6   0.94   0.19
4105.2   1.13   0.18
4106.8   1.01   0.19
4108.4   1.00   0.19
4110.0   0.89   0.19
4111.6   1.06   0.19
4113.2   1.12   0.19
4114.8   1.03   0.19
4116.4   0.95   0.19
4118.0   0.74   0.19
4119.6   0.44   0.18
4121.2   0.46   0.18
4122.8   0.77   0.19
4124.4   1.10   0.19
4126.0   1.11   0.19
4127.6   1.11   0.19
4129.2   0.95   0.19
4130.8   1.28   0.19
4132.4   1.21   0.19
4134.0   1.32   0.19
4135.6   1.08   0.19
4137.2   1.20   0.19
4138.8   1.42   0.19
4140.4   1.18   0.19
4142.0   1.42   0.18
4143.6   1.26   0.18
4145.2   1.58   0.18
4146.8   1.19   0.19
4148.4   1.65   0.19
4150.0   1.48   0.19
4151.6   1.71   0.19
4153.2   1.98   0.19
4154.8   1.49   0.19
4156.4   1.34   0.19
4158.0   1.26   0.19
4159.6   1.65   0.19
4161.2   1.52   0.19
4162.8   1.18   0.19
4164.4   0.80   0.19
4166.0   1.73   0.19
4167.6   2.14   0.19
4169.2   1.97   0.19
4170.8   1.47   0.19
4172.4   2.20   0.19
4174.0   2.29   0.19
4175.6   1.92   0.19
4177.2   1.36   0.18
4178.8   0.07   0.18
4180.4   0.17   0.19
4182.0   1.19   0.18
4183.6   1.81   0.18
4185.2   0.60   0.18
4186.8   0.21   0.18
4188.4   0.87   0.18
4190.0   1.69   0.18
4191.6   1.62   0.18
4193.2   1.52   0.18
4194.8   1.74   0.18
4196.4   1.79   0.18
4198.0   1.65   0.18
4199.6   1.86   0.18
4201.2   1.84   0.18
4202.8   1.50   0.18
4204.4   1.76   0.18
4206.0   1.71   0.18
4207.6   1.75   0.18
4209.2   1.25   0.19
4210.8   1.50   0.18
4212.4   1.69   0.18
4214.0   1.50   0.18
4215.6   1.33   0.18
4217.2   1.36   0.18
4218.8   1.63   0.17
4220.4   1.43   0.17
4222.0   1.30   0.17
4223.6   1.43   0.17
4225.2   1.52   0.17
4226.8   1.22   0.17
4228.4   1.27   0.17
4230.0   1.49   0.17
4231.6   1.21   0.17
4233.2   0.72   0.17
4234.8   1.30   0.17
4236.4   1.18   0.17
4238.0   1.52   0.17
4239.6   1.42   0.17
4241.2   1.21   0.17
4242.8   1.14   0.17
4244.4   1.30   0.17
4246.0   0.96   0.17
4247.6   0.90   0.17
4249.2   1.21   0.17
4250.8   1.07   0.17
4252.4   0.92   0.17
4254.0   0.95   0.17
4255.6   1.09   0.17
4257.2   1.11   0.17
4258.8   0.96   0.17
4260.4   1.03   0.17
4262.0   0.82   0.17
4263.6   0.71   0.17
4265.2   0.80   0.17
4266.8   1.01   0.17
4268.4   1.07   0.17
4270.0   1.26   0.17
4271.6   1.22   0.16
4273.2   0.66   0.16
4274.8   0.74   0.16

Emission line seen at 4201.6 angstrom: C IV 1549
